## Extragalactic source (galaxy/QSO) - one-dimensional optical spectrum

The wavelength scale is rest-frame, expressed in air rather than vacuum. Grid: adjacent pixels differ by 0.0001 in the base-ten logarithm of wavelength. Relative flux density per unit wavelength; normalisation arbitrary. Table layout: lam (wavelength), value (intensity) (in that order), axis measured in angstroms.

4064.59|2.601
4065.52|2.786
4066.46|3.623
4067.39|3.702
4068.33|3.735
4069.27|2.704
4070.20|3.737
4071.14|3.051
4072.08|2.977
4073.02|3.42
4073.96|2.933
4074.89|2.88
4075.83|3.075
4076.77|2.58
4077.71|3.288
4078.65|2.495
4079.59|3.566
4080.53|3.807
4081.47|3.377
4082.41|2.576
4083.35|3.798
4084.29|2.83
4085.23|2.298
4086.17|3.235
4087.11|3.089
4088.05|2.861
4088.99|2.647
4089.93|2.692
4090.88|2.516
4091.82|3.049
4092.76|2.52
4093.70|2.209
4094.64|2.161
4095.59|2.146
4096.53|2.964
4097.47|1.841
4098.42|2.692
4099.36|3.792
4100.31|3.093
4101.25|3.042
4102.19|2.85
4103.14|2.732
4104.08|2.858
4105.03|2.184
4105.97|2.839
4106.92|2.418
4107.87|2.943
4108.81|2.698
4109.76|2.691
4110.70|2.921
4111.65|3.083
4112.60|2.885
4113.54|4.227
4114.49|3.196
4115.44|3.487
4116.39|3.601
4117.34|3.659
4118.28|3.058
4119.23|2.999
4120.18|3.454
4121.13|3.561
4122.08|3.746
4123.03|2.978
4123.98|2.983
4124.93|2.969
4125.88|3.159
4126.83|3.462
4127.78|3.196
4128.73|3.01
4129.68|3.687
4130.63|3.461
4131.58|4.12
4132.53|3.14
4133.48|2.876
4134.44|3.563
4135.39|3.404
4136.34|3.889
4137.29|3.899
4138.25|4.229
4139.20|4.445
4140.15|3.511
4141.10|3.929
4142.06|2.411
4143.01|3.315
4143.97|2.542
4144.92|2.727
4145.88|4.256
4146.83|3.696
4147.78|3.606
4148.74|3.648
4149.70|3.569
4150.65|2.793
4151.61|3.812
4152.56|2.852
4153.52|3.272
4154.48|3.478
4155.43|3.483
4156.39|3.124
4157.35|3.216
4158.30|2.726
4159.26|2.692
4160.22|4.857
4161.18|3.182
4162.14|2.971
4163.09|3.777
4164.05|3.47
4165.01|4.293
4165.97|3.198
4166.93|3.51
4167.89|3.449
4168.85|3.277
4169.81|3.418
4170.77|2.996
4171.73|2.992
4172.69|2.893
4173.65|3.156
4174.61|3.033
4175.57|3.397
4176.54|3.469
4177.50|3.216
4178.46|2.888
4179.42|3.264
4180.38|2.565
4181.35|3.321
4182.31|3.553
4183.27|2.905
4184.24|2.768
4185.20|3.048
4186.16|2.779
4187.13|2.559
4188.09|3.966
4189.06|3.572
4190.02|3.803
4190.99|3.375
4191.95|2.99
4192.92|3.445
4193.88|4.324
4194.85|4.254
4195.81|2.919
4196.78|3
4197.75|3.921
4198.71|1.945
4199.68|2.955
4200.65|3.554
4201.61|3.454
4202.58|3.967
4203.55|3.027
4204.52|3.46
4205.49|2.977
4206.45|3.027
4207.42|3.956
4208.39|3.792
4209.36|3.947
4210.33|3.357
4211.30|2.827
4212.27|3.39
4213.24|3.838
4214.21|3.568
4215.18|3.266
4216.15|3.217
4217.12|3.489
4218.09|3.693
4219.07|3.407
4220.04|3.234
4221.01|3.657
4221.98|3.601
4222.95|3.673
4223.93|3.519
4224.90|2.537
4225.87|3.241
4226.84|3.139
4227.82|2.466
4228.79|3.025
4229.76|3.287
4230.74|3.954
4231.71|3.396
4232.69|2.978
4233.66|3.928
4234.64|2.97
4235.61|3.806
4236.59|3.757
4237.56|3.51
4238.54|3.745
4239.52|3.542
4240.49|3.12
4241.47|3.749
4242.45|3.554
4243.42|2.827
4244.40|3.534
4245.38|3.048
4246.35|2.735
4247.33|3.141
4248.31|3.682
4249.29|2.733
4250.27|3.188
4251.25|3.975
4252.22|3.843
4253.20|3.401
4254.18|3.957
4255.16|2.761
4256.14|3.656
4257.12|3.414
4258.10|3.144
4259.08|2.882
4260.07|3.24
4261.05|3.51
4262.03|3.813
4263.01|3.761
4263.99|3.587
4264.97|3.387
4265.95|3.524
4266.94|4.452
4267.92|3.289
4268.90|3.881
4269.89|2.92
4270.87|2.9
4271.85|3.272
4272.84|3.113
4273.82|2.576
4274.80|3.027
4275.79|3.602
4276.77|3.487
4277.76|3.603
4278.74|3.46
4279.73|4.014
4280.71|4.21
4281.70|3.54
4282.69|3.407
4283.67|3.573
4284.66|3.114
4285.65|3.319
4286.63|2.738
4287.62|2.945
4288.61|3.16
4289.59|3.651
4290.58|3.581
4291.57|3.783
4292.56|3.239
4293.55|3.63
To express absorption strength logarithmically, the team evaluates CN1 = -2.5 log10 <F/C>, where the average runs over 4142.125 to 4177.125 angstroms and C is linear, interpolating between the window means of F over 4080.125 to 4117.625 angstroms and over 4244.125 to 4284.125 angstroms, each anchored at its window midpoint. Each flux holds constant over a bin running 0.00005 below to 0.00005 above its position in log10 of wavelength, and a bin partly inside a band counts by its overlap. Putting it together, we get -0.08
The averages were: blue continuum 2.91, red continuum 3.42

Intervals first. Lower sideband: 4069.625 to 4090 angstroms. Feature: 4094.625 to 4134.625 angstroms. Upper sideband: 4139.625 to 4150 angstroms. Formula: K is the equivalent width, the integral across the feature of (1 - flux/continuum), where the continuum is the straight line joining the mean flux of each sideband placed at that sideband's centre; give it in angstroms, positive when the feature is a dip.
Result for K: 1.86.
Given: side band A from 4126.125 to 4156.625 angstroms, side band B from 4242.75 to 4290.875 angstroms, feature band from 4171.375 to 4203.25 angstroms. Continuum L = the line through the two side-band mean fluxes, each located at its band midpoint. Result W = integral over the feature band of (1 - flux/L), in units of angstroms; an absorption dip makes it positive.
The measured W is 1.6 angstroms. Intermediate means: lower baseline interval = 3.45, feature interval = 3.25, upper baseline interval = 3.38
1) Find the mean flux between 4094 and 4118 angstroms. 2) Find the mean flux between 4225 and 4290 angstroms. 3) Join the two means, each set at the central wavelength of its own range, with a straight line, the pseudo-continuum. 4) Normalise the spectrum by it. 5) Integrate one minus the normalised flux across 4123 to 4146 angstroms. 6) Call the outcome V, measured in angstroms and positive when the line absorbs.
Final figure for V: -3.0 angstroms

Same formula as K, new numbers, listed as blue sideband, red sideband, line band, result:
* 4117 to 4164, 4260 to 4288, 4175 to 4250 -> 1.8 angstroms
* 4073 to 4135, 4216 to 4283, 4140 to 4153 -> -0.8 angstroms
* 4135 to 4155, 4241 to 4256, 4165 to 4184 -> 1.3 angstroms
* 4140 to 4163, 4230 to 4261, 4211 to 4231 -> 0.3 angstroms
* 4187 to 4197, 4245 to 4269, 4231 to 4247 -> 0.3 angstroms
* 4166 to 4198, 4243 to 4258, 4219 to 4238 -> -0.3 angstroms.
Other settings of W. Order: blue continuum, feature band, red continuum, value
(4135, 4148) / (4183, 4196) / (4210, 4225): 0.43 angstroms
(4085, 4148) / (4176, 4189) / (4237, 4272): 0.58 angstroms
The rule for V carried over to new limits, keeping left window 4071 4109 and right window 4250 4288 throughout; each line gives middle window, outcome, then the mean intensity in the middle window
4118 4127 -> -0.84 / 3.23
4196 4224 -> -1.38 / 3.4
